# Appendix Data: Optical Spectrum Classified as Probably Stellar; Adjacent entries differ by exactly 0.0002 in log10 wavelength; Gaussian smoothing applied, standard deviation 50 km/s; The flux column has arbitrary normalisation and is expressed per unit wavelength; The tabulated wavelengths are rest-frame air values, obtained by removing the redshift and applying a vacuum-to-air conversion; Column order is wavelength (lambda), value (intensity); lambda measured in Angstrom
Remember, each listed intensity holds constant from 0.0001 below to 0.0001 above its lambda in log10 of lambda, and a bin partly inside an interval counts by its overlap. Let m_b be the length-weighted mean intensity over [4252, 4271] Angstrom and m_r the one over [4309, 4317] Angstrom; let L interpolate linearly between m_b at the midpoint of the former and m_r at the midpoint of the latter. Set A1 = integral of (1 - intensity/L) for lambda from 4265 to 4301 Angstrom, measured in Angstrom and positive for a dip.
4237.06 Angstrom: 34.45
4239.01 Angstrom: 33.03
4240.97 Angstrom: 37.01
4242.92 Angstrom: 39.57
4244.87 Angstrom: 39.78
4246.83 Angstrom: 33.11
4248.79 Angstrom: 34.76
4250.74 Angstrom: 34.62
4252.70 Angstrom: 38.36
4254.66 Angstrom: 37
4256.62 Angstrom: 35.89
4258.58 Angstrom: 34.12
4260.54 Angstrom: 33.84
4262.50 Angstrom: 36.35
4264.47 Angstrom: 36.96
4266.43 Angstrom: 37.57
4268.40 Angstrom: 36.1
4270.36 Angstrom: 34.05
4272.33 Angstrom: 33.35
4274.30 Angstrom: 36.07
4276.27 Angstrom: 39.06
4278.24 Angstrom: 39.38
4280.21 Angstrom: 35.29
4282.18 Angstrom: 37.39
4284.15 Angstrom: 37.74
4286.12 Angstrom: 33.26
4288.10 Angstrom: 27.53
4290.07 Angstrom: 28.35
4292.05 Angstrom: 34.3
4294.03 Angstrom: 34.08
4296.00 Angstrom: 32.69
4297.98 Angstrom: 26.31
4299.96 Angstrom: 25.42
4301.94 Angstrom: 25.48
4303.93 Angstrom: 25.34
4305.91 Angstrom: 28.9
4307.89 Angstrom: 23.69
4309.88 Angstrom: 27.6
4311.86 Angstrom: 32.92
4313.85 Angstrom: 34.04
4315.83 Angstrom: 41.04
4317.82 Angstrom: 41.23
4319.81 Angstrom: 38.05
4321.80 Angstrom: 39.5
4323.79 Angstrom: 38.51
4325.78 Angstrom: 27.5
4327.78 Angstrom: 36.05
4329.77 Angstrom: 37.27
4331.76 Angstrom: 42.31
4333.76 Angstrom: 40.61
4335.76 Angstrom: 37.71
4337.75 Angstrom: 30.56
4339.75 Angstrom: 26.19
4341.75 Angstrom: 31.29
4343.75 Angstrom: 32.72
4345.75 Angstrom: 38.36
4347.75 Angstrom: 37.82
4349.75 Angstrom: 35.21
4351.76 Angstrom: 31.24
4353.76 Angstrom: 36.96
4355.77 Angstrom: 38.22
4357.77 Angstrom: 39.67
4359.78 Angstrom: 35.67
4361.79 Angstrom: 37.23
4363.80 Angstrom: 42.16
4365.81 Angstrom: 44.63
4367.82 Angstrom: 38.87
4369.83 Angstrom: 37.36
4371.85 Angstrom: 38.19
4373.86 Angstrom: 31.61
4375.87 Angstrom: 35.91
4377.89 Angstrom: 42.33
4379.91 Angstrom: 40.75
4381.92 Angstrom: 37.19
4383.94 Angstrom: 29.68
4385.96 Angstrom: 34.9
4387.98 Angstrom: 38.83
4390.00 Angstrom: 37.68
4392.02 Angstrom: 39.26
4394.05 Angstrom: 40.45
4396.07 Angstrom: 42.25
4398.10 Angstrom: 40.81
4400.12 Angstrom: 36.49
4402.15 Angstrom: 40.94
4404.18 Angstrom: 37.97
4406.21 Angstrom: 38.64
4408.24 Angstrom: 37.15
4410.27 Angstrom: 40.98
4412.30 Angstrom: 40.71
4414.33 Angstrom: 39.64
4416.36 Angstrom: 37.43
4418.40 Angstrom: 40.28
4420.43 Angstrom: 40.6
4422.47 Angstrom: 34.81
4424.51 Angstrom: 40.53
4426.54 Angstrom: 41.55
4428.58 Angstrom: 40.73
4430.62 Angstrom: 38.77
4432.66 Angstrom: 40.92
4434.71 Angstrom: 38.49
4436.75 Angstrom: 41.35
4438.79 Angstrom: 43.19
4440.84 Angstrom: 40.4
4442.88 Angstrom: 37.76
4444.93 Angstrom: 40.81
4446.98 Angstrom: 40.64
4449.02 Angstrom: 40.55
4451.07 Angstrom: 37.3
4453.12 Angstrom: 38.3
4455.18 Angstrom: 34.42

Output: 1.5 Angstrom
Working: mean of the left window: 36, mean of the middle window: 33.8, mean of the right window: 34.2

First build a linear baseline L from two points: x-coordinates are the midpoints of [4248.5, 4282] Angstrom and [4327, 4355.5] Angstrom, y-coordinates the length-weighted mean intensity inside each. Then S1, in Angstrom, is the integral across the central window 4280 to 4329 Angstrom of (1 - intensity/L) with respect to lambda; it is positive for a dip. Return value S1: 4.5 Angstrom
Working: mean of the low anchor 36.1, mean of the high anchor 35.4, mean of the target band 32.5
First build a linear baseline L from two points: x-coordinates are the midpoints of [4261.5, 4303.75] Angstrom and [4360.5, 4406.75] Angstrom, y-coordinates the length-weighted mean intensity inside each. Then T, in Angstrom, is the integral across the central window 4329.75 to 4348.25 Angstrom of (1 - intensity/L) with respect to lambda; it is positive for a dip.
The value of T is 0.5 Angstrom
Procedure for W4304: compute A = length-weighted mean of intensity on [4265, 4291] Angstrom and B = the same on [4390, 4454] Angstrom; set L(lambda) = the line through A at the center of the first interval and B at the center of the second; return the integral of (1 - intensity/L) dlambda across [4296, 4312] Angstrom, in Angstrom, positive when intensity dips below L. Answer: 4.0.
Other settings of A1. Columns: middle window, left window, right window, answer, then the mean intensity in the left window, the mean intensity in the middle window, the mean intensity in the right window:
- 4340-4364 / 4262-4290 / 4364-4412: 1.1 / 35.5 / 35.9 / 38.5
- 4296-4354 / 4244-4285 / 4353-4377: 6.1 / 36.2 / 33.4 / 38.1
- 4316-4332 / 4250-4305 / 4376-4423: -0.8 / 33.8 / 37.5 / 38.7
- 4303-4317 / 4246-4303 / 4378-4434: 1.9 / 34.1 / 30.7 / 38.9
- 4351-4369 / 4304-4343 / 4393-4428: -0.9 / 34.3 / 38.4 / 39.5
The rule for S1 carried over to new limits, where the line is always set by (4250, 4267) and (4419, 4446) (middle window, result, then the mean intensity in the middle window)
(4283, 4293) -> 1.20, 32.3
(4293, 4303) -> 2.21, 28.8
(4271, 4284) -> -0.09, 36.7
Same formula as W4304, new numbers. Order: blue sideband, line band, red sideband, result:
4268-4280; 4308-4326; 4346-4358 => 0.5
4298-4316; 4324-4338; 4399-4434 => -2.4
